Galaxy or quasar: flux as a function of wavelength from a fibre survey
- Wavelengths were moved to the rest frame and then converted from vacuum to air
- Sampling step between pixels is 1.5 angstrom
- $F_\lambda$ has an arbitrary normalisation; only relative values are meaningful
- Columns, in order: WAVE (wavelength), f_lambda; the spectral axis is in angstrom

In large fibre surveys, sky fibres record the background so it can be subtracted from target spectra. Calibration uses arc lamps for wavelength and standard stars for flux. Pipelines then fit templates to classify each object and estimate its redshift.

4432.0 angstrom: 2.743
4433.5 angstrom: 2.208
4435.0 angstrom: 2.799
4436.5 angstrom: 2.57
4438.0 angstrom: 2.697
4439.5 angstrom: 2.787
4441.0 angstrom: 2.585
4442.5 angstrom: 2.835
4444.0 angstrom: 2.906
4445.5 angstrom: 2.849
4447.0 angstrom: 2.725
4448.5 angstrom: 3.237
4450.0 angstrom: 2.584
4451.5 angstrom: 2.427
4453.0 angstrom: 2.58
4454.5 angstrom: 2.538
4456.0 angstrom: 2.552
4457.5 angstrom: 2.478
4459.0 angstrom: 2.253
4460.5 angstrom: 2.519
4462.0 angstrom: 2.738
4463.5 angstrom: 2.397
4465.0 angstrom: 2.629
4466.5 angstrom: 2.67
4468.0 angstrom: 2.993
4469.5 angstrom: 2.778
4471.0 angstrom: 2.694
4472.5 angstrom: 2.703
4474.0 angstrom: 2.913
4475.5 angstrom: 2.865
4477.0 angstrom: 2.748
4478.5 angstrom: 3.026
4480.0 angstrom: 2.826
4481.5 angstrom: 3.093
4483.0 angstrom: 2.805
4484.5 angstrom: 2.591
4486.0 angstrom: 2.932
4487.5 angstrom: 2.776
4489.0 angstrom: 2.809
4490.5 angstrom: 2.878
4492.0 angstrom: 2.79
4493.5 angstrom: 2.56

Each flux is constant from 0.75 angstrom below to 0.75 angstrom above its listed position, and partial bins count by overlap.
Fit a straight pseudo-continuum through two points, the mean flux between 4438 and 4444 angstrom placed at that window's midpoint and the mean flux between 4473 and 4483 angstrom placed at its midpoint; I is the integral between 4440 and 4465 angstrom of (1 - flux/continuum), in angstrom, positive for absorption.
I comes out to 1.4 angstrom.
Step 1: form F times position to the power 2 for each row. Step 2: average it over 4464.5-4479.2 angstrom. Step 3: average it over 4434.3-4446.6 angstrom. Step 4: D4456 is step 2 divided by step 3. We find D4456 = 1.03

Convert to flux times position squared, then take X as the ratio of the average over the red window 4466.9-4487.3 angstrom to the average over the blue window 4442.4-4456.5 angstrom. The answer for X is 1.06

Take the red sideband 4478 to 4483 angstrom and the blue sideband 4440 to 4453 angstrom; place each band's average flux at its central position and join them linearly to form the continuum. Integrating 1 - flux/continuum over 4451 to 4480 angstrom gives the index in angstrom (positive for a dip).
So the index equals 2.1 angstrom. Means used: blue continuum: 2.76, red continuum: 2.95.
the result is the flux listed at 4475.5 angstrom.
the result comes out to 2.865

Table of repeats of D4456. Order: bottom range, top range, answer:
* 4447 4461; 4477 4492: 1.12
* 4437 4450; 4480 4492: 1.03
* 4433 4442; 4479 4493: 1.10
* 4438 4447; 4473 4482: 1.06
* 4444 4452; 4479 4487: 1.04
